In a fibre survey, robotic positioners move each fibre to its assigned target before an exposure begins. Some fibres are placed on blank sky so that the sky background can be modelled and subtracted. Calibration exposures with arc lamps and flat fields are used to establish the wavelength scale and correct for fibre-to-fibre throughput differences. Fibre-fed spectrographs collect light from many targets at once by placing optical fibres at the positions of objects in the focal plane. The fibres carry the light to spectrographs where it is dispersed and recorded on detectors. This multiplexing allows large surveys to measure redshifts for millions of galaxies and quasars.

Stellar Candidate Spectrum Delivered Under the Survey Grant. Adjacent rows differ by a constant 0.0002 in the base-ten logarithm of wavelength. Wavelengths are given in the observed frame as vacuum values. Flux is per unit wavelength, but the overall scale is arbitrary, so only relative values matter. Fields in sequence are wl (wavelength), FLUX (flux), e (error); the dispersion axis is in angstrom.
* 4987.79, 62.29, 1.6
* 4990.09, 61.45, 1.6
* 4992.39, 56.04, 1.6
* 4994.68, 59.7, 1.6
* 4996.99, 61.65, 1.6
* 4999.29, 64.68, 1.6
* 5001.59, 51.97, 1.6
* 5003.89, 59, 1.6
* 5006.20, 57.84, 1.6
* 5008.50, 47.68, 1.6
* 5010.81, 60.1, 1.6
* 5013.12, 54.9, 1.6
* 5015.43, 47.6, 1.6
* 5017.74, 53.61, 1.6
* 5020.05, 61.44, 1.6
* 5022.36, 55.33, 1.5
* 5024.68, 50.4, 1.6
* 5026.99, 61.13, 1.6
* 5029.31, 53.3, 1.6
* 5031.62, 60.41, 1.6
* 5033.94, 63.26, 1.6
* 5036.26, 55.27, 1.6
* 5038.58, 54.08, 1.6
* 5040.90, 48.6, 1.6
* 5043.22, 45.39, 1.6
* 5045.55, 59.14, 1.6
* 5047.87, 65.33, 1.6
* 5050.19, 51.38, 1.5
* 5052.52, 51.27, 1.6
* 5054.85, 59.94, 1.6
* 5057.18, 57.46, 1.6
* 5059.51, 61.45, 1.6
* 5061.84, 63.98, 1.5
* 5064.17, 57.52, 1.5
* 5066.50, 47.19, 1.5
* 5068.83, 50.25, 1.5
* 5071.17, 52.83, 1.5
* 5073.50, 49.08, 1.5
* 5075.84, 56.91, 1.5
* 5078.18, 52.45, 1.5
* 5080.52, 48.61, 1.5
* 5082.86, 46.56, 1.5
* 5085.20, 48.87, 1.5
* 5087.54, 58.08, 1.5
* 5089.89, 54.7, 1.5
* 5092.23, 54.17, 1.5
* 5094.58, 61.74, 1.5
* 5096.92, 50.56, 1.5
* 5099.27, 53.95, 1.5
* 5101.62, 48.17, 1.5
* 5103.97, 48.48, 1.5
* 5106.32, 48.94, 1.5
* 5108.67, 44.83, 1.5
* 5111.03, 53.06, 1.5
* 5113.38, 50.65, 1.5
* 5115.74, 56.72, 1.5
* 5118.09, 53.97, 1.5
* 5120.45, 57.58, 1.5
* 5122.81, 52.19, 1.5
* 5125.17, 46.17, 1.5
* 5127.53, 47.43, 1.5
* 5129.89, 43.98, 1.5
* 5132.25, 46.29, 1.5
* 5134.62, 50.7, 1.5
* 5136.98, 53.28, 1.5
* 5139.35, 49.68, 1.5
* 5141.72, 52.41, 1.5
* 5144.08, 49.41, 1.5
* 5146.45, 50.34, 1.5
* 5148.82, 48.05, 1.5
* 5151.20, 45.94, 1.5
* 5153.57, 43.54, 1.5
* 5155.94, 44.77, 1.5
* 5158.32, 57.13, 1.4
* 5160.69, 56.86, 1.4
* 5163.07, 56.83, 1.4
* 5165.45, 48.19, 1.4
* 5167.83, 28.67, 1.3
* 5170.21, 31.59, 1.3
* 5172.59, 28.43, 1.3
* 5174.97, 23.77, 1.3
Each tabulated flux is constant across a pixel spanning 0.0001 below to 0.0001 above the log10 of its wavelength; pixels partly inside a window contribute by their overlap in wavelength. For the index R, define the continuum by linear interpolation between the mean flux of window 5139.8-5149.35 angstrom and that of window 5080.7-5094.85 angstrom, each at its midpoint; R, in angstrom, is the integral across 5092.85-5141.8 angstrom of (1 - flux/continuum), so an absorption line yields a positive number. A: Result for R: 0.6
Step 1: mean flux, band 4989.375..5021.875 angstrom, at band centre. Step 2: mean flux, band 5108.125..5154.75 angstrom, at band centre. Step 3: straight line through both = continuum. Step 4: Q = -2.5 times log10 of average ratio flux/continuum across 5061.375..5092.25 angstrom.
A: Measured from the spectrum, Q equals 0.01 mag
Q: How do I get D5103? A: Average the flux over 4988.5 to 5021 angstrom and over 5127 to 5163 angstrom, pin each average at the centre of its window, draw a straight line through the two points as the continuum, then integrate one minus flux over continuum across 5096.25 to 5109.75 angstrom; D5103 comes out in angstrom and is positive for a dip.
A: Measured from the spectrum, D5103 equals 0.7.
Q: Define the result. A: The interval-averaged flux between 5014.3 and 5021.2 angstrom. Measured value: 54.2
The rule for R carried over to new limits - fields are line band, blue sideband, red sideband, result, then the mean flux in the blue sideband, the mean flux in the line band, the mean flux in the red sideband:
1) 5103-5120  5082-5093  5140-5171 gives -0.2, 52.6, 51.3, 47.4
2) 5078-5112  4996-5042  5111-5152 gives 0.5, 56.1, 51.5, 50.4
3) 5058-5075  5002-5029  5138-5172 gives -0.8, 55.2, 54.7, 47.1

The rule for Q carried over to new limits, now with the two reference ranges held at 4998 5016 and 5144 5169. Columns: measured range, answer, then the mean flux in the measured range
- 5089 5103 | -0.05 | 53.8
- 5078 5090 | 0.01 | 51.2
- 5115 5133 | -0.02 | 50.5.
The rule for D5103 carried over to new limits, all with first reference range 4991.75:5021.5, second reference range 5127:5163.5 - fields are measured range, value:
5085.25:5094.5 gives -0.5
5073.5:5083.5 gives 0.4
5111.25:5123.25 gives -0.7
